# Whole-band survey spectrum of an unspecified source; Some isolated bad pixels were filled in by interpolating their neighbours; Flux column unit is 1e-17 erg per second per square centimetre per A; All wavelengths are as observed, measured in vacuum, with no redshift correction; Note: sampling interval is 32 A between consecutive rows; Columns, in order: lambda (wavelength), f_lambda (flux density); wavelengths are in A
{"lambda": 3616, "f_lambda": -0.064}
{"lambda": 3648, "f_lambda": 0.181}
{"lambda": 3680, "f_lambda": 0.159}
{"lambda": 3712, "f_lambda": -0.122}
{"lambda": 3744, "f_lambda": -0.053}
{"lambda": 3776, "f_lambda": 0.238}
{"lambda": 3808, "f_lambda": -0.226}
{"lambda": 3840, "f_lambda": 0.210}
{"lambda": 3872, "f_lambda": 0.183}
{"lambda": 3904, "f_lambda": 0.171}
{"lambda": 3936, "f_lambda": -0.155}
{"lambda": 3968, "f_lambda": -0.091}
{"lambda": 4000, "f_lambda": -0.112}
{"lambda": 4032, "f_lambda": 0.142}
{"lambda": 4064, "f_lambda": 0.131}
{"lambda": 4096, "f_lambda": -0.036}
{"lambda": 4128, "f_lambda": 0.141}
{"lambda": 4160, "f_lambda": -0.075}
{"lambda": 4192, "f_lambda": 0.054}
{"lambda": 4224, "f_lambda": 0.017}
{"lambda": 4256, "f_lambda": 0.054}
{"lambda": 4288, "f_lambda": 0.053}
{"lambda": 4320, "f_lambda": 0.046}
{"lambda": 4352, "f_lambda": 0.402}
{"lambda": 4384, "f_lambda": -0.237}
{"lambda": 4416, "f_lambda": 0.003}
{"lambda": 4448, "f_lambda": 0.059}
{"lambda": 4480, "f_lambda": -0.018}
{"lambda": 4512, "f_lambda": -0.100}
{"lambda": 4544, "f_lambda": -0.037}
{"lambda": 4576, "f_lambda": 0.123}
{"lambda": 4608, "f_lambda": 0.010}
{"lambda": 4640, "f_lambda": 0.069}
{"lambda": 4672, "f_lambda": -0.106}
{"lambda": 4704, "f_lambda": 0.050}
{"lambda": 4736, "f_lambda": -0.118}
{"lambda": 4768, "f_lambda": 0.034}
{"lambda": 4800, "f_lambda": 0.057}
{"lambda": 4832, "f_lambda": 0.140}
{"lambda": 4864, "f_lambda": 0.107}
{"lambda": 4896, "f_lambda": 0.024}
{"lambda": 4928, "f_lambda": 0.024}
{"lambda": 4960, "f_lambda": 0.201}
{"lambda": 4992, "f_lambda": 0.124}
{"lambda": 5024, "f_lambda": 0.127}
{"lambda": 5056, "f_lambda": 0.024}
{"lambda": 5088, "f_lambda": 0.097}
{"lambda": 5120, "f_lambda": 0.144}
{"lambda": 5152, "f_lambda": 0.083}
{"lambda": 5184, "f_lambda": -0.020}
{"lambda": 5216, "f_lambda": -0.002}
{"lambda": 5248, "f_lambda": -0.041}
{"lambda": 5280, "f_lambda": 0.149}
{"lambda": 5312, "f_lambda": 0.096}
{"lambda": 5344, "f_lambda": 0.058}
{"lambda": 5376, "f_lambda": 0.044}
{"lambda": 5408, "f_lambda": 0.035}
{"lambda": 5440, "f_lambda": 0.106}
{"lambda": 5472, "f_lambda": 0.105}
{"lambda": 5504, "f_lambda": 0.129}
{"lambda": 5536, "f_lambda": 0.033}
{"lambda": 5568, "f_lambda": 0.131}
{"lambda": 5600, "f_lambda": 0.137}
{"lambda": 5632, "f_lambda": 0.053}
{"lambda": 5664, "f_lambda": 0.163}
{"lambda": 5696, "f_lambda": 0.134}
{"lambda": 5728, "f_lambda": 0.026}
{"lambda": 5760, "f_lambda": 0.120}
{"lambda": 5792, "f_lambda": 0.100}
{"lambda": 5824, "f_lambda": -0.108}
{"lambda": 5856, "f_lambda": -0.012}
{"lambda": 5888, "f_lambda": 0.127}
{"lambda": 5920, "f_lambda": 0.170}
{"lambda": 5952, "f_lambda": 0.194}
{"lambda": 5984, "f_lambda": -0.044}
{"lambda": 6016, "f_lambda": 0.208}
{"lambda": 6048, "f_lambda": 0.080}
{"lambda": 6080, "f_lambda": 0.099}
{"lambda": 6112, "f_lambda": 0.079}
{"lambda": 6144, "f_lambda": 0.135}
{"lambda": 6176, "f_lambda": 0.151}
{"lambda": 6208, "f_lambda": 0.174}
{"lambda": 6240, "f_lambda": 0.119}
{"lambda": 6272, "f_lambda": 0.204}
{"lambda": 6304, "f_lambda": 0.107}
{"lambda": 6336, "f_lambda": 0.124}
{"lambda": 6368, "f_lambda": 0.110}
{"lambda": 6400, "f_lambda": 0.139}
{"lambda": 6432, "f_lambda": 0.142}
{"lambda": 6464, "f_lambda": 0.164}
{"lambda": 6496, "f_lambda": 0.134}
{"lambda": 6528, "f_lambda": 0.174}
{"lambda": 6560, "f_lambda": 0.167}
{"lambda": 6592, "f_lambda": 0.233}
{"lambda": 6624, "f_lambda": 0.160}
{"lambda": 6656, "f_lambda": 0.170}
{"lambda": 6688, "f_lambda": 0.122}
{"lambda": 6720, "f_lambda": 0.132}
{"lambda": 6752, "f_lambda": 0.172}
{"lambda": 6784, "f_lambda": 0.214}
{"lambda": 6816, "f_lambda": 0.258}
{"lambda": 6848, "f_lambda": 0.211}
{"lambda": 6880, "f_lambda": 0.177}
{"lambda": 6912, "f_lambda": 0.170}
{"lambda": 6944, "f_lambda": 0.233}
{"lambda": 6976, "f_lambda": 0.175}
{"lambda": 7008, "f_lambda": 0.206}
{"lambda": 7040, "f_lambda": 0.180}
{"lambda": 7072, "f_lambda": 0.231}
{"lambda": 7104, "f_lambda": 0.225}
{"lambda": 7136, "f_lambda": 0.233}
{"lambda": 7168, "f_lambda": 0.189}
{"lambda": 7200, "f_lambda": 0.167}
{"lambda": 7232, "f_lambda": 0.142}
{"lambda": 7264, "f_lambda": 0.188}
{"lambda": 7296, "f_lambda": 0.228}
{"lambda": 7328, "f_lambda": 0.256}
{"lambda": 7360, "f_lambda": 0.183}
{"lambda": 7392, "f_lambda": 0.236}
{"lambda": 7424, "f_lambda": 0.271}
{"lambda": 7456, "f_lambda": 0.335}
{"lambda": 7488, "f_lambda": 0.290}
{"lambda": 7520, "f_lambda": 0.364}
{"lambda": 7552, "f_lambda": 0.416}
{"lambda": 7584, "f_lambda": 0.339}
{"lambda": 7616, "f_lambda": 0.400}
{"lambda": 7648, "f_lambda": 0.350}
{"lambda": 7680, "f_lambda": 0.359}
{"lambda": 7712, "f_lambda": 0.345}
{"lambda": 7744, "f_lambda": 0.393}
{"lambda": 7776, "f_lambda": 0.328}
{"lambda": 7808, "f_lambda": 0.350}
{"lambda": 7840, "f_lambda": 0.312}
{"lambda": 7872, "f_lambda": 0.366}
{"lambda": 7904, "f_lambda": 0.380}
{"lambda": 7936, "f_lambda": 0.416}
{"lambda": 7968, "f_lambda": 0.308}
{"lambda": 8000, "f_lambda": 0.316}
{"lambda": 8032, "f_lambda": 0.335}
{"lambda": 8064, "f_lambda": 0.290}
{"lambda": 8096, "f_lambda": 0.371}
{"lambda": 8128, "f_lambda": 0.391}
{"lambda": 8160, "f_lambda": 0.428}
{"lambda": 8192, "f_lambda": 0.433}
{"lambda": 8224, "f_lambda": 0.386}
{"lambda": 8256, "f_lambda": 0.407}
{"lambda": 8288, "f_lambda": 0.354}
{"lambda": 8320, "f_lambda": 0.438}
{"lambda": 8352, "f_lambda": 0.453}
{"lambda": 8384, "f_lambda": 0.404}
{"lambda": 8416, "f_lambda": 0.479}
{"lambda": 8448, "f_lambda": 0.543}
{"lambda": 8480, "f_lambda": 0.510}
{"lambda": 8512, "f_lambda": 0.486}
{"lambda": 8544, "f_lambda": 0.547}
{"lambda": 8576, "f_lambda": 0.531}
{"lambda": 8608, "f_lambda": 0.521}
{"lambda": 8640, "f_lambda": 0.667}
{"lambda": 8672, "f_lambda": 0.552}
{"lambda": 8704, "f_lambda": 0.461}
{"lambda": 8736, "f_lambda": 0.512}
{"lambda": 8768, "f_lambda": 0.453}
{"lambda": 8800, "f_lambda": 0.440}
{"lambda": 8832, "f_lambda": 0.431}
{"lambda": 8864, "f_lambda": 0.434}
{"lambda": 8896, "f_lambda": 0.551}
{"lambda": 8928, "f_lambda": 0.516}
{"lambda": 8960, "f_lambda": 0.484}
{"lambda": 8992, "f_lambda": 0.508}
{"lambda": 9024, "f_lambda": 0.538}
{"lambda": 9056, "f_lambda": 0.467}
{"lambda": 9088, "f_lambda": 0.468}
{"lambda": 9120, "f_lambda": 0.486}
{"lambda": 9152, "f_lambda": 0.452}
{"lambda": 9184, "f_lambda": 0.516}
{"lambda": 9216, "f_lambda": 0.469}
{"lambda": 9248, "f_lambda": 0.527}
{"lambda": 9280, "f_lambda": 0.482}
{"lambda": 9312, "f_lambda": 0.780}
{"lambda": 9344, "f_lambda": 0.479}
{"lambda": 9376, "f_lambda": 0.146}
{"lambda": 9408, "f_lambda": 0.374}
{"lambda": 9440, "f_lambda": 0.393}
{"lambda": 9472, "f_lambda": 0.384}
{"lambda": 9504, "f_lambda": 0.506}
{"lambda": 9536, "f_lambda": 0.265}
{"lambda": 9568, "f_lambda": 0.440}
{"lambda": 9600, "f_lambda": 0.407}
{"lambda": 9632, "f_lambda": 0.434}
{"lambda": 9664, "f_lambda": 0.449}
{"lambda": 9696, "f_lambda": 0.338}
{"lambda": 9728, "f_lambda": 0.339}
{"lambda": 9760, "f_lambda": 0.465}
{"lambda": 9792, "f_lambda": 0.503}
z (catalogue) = 0.87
